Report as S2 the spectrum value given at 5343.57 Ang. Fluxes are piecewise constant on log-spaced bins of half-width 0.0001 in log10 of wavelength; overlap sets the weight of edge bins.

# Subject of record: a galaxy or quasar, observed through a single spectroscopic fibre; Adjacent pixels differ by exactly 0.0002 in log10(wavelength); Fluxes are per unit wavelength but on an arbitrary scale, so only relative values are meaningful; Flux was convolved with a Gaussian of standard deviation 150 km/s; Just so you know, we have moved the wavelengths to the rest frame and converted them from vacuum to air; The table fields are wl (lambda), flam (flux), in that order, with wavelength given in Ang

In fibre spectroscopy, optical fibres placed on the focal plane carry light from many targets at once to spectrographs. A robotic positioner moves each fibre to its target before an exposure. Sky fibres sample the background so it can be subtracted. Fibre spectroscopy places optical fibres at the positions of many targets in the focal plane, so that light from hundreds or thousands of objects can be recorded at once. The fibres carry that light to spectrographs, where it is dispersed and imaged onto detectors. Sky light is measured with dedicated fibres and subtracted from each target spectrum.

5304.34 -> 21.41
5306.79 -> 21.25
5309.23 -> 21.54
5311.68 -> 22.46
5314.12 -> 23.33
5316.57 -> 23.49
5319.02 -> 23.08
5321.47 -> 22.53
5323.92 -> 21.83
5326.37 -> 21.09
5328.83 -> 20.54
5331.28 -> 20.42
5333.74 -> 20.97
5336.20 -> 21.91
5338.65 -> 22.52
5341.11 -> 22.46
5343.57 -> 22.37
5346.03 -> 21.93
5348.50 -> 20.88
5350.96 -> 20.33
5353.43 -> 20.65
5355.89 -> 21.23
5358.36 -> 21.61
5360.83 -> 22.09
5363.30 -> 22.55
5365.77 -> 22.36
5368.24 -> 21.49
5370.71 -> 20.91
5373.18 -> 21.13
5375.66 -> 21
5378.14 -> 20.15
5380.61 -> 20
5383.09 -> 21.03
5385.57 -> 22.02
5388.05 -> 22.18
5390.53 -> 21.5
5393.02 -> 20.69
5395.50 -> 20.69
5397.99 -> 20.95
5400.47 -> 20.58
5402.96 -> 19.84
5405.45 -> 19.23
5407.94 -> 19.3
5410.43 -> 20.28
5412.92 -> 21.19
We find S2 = 22.37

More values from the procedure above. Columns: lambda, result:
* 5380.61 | 20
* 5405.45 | 19.23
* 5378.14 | 20.15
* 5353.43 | 20.65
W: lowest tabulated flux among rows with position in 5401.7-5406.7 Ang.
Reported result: 19.23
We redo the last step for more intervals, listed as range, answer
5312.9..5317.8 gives 23.33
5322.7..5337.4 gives 20.42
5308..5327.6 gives 21.09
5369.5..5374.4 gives 20.91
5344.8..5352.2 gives 20.33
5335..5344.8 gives 21.91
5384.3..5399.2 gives 20.69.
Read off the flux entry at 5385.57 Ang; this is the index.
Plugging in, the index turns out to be 22.02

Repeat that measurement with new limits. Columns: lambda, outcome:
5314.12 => 23.33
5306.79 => 21.25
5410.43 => 20.28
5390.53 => 21.5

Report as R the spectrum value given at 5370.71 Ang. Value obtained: 20.91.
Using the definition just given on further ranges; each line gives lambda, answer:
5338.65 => 22.52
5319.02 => 23.08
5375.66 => 21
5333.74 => 20.97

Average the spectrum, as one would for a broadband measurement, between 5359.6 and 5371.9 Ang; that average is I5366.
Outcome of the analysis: 21.9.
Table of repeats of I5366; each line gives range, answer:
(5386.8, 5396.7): 21.3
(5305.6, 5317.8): 22.4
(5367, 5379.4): 20.9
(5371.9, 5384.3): 20.7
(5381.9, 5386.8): 21.5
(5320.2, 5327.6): 21.8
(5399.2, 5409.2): 19.7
